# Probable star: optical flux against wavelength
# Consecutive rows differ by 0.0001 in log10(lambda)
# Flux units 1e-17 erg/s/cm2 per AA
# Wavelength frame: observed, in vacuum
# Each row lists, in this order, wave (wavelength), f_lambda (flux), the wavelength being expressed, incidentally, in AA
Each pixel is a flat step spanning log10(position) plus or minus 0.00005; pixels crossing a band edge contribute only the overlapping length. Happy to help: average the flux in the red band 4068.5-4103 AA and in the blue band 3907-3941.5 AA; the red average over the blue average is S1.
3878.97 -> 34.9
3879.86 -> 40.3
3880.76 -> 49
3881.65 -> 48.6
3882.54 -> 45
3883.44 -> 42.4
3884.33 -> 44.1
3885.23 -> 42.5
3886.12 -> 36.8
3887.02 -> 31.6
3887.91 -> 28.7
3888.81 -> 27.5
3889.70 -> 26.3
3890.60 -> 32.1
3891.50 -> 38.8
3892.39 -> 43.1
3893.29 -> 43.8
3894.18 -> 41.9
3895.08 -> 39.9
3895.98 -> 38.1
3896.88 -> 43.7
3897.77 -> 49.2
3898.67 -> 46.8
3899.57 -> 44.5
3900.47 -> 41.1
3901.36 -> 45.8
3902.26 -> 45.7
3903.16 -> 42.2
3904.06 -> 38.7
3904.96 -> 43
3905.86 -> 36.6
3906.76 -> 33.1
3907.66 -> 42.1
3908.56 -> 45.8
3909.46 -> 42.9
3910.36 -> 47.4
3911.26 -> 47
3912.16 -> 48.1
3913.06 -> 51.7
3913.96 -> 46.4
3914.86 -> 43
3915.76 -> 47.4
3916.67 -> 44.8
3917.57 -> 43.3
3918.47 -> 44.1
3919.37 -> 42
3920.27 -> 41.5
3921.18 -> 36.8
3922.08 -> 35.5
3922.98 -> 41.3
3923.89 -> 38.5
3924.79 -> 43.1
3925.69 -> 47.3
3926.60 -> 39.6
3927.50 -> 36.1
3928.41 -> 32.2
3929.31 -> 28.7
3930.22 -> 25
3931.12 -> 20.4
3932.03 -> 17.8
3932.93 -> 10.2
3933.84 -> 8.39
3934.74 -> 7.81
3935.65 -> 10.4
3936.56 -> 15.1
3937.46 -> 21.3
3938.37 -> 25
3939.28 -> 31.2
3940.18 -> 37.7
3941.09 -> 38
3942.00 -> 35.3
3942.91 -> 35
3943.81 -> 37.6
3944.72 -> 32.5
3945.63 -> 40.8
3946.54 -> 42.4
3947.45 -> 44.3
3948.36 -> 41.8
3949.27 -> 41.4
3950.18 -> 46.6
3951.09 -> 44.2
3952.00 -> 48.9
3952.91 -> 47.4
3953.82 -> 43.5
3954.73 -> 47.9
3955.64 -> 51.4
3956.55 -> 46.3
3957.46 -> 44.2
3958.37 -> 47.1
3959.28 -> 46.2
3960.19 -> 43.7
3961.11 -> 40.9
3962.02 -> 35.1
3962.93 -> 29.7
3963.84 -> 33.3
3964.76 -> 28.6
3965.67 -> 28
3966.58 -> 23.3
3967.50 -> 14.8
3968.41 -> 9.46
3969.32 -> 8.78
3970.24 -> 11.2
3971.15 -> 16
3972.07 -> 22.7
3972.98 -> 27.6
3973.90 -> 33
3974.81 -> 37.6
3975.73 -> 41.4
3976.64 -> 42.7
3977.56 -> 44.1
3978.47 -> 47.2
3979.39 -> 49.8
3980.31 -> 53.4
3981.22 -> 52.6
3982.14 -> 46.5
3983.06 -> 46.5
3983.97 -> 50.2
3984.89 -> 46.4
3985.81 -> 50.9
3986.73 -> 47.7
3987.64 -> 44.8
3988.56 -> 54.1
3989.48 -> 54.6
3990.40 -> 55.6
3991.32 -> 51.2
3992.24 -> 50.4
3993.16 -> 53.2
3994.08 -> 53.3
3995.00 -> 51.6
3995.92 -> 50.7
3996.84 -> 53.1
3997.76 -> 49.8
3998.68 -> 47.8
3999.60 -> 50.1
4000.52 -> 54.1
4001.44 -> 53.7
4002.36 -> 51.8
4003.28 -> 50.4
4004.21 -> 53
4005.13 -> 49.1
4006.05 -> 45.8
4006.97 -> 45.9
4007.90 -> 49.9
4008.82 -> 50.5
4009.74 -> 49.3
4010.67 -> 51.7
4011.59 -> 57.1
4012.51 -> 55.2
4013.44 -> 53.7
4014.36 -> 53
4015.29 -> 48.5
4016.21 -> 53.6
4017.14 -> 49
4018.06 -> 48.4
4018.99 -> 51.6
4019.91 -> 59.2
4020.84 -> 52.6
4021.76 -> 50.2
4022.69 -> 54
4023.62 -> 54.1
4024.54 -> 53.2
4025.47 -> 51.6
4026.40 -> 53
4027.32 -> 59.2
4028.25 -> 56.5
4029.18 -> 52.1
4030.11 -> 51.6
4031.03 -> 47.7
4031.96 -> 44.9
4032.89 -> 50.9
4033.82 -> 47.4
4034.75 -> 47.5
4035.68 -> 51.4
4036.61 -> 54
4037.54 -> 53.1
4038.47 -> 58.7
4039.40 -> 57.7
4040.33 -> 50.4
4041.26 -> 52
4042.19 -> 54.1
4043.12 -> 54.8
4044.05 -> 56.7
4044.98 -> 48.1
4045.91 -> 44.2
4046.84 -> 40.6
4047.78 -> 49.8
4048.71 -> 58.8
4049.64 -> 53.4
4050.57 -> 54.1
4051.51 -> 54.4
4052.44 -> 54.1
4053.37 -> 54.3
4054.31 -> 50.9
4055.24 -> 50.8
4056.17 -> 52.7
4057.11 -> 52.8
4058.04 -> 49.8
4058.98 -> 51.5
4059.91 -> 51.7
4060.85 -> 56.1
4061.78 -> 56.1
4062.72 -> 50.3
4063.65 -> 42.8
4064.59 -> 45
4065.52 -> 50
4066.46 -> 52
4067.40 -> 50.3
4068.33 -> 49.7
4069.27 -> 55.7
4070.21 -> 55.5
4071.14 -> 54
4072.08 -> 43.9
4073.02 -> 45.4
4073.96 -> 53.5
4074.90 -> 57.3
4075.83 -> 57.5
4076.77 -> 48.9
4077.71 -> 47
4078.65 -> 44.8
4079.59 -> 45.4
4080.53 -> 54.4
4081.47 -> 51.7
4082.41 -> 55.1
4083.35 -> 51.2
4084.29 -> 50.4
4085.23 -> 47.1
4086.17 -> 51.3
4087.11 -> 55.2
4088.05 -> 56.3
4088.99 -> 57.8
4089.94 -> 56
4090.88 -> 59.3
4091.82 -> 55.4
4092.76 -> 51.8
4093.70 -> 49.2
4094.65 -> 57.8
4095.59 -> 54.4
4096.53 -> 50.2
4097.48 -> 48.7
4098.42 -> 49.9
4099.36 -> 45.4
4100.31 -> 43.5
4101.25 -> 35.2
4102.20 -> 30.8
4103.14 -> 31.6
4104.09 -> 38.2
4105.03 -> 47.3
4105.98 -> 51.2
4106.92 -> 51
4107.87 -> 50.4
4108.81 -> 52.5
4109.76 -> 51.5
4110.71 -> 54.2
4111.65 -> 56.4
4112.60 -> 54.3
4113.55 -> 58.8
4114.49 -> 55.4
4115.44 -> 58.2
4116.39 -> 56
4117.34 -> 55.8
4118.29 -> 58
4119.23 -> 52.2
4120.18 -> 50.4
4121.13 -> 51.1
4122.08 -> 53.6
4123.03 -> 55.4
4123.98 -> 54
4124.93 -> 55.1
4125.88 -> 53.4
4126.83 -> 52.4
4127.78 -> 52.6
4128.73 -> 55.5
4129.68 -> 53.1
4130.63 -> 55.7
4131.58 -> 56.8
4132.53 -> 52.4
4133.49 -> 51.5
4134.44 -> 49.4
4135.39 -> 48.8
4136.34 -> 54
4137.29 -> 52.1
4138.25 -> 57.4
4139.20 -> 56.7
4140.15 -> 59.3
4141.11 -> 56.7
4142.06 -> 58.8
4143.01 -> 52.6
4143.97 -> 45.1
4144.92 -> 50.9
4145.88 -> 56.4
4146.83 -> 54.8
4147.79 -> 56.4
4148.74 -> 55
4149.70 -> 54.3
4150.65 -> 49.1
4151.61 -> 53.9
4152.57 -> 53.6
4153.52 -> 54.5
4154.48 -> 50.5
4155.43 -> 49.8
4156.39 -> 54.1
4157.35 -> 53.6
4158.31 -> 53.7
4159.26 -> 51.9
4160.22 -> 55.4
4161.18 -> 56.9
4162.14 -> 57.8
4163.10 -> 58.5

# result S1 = 1.5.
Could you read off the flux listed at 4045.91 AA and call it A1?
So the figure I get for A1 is 44.2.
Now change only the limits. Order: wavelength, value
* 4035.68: 51.4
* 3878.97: 34.9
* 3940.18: 37.7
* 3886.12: 36.8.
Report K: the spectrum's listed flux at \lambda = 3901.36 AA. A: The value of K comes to 45.8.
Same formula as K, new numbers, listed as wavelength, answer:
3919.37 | 42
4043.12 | 54.8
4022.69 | 54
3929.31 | 28.7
